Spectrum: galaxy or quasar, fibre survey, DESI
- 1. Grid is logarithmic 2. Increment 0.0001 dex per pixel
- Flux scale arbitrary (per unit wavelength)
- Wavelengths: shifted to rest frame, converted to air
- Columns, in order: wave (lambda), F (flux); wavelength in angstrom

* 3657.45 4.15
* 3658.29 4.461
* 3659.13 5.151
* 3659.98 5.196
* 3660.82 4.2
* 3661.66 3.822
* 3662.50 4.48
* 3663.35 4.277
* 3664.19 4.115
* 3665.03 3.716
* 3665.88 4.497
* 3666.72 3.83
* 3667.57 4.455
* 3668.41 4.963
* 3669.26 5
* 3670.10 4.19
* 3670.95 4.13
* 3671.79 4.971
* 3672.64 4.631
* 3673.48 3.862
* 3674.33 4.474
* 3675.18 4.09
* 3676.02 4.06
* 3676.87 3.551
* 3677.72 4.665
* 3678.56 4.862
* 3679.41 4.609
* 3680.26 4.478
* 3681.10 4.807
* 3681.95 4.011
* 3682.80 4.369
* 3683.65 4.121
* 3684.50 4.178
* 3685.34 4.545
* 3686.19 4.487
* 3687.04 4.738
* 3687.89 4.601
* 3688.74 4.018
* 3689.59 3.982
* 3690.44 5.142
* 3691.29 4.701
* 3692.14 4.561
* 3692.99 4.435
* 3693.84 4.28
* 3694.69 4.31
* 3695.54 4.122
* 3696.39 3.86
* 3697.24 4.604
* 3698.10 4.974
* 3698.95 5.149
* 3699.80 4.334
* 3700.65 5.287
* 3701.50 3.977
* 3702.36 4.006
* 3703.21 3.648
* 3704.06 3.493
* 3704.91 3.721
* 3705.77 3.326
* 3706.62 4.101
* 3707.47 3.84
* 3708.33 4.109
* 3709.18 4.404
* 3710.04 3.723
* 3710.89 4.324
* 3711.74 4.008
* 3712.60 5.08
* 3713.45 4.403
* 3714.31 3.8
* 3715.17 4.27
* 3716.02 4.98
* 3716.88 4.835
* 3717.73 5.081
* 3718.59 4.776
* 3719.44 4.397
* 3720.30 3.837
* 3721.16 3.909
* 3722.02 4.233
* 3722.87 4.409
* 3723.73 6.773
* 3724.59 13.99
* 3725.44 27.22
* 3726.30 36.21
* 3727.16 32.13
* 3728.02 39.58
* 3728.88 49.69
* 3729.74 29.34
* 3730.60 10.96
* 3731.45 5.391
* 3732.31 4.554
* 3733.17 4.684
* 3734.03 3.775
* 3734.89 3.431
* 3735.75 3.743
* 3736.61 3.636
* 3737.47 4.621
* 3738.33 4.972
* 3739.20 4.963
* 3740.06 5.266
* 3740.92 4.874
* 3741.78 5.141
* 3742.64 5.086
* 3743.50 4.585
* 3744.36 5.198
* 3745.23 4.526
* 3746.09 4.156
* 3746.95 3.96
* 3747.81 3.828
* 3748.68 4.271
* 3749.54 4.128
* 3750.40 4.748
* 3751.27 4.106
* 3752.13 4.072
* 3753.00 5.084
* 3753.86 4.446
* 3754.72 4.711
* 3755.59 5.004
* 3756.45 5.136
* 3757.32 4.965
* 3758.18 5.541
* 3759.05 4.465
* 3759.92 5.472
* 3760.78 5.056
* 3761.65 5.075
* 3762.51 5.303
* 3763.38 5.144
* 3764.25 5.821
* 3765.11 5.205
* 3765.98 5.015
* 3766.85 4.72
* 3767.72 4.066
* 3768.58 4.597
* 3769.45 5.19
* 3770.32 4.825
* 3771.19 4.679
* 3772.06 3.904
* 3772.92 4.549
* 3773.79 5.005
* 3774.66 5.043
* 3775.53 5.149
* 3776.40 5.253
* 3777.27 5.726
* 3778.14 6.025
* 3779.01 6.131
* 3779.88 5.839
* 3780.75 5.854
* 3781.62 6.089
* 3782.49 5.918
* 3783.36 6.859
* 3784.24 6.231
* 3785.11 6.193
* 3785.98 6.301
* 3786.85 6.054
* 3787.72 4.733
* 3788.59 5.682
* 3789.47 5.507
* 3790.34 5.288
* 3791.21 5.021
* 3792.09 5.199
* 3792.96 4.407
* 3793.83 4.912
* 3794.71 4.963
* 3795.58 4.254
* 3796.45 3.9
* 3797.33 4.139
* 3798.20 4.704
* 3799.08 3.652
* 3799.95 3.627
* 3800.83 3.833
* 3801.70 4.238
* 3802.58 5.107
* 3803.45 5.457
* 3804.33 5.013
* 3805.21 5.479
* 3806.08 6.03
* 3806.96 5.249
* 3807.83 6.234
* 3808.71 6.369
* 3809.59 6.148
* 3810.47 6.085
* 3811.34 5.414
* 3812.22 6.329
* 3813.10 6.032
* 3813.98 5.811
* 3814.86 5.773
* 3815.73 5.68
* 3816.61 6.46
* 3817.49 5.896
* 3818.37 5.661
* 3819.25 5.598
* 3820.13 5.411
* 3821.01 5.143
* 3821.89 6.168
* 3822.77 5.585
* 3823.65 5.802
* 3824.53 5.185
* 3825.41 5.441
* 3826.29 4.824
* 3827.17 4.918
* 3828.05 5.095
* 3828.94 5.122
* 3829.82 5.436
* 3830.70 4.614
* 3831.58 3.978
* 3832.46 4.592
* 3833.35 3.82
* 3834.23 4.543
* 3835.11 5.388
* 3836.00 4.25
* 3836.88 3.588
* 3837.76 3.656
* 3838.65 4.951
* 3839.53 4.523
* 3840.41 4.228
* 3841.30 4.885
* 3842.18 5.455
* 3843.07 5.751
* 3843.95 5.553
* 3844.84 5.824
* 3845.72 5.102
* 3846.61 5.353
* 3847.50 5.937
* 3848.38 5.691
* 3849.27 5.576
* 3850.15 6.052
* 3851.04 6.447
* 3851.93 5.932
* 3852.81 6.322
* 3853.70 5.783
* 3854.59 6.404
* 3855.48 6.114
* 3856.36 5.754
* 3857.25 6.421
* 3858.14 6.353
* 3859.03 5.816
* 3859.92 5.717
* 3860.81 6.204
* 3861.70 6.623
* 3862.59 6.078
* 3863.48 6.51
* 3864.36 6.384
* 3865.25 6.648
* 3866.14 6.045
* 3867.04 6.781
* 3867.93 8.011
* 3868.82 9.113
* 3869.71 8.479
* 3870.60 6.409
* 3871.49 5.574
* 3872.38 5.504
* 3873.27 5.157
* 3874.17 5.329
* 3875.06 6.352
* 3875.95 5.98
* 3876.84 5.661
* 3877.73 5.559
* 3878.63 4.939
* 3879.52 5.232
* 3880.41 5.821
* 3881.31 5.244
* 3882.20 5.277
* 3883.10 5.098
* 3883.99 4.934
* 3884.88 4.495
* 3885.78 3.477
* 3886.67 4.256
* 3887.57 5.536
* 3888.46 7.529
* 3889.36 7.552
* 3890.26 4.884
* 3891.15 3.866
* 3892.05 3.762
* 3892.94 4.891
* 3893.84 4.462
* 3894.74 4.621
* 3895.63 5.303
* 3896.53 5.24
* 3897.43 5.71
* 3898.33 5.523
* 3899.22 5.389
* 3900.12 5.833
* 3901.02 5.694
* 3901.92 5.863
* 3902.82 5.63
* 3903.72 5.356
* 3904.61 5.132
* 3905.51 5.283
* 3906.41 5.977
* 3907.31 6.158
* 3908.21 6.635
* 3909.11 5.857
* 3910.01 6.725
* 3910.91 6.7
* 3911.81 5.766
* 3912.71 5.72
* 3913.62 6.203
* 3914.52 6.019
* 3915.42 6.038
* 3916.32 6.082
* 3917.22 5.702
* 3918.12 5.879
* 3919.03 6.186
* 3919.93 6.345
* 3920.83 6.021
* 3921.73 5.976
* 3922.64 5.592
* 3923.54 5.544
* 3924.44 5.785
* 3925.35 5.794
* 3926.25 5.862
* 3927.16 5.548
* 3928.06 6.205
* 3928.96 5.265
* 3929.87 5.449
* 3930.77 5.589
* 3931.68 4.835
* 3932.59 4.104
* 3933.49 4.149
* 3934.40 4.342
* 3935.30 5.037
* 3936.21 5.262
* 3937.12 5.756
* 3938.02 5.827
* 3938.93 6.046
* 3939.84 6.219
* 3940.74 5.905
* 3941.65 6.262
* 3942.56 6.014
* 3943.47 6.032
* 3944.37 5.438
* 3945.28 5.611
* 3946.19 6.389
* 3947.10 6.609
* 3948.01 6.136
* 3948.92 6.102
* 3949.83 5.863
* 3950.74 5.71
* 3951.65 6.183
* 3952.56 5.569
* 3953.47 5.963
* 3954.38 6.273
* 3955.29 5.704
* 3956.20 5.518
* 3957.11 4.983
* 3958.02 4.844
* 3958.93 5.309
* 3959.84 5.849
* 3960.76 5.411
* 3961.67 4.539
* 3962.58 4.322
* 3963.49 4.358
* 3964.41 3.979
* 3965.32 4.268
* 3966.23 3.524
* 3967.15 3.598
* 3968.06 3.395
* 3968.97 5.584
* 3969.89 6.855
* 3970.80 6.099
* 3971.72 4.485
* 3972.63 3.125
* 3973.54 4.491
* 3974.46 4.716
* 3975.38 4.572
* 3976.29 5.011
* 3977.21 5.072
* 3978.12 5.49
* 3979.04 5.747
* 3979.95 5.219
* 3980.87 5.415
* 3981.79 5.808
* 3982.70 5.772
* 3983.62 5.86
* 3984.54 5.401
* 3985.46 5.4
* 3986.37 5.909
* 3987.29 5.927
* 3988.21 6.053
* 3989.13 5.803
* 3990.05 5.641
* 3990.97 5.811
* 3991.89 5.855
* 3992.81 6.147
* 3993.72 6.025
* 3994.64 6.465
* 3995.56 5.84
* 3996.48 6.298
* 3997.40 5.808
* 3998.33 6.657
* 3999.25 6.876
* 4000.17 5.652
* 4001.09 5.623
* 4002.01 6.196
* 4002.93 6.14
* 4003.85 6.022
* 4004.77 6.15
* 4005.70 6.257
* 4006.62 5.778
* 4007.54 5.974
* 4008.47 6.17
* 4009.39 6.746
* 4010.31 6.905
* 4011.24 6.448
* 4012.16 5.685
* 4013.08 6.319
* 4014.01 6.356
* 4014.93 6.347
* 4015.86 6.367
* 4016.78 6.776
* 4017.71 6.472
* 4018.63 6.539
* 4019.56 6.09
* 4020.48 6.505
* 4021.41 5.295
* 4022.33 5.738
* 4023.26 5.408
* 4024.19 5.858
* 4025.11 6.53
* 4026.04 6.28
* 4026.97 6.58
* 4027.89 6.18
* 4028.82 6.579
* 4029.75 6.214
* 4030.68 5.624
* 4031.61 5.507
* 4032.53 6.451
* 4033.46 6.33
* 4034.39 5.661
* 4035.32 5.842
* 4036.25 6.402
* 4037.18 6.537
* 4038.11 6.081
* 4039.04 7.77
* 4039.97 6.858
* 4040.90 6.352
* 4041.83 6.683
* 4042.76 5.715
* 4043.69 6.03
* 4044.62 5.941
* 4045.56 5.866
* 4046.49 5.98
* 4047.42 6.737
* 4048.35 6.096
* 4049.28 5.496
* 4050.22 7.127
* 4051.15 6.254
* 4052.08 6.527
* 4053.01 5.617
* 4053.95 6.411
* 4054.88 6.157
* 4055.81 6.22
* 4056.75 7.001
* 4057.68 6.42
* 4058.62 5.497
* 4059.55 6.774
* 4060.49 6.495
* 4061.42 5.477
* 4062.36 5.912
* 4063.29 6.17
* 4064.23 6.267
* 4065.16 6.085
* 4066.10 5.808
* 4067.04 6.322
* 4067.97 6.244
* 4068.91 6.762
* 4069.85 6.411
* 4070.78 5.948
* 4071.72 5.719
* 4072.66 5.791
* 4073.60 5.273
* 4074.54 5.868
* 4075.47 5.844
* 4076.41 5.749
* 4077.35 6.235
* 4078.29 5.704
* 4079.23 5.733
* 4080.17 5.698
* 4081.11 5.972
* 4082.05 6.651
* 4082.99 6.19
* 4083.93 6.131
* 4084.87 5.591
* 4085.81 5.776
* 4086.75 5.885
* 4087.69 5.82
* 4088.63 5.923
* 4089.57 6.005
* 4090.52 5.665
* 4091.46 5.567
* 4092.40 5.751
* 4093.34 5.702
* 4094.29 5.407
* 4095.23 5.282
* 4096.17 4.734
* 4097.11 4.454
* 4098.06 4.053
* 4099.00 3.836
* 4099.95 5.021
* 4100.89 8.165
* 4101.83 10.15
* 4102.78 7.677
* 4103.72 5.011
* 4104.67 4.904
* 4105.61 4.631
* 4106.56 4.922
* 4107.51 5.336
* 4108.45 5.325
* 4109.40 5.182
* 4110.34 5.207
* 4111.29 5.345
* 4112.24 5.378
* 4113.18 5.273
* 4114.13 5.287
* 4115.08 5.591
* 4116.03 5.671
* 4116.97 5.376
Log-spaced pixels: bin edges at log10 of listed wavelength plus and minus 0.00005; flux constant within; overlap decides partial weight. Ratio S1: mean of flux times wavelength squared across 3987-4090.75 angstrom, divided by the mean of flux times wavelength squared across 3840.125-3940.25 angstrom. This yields 1.2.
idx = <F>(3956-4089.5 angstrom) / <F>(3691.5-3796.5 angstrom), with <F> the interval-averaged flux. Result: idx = 0.92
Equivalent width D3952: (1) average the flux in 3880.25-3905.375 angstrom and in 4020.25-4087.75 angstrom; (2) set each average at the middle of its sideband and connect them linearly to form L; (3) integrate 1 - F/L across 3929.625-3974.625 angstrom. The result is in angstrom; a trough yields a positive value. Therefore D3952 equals 2.2 angstrom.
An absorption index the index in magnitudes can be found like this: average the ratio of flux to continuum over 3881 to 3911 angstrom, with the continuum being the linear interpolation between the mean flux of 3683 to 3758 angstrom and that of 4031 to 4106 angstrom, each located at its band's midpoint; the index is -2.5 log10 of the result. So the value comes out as 0.185 mag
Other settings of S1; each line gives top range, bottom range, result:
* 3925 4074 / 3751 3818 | 1.24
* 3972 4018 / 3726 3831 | 1.02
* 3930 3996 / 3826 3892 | 1.02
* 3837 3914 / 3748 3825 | 1.14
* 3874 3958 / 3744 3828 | 1.16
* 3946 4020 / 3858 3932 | 1.03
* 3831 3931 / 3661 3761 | 1.00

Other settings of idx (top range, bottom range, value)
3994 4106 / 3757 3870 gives 1.12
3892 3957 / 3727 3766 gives 0.75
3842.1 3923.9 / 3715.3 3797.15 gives 0.83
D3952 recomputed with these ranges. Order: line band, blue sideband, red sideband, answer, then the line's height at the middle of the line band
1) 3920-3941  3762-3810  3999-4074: 1.0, 5.77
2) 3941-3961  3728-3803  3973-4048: 0.6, 6.01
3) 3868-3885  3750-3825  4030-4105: -1.1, 5.5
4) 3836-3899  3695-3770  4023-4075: 9.0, 6.58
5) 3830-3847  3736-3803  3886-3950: 1.7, 5.27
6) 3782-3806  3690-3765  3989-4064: 5.8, 6.71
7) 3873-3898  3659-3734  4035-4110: 4.4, 6.35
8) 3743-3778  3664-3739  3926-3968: 8.6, 6.38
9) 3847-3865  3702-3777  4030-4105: 1.3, 6.59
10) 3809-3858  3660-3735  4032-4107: 7.9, 6.45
